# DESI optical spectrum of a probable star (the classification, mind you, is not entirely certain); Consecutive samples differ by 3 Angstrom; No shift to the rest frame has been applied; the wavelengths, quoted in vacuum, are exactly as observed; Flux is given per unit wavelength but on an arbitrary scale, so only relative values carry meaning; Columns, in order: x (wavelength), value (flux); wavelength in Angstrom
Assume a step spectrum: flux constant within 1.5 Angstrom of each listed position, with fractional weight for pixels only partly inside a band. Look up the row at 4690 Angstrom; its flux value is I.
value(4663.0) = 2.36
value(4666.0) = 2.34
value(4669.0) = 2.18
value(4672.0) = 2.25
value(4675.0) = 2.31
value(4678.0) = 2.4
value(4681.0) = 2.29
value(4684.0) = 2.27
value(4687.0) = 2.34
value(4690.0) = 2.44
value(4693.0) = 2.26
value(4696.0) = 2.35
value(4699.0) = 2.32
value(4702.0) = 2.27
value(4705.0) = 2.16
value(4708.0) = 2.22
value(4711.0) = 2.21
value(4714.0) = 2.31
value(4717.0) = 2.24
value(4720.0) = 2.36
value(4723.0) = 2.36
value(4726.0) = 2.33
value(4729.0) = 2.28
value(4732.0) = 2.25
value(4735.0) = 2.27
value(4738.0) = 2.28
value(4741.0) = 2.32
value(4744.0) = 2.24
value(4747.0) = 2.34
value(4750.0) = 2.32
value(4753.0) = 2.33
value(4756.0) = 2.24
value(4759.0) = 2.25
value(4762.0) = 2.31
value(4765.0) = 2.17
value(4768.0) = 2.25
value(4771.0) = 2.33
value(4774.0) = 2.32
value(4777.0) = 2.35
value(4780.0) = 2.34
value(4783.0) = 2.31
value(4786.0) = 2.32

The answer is 2.44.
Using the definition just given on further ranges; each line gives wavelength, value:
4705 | 2.16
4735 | 2.27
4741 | 2.32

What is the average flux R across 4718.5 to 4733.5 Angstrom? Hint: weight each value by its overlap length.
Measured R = 2.32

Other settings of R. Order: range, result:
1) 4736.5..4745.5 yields 2.28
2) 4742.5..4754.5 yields 2.31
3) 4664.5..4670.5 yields 2.26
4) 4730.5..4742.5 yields 2.28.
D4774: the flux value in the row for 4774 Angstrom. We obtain 2.32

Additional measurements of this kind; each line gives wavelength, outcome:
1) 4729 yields 2.28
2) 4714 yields 2.31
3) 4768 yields 2.25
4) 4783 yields 2.31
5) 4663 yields 2.36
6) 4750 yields 2.32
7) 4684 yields 2.27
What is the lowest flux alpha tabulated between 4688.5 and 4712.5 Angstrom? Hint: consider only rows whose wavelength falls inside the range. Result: 2.16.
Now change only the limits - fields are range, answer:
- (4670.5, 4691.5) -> 2.25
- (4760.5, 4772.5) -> 2.17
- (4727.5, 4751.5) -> 2.24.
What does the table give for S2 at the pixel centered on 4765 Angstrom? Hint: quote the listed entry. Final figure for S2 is 2.17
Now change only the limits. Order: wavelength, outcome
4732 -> 2.25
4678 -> 2.4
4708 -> 2.22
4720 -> 2.36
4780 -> 2.34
